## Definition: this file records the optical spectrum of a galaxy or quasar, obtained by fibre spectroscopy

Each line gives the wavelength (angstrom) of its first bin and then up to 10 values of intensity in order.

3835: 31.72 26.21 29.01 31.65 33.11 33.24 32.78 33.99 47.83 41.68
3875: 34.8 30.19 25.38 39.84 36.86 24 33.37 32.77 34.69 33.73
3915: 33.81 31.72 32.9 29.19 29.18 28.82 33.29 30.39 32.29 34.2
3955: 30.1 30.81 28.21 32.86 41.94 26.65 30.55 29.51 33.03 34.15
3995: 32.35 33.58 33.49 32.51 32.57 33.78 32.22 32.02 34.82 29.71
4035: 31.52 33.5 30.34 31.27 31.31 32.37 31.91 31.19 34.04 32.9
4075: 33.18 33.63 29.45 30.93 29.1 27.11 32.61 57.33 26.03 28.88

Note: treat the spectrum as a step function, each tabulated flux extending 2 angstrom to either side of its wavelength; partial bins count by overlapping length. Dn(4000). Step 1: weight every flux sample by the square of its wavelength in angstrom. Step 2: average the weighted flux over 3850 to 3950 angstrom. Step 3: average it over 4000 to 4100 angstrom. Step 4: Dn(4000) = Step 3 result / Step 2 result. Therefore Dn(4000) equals 1.0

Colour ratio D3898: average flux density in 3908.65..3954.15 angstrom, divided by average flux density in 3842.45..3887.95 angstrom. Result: 0.92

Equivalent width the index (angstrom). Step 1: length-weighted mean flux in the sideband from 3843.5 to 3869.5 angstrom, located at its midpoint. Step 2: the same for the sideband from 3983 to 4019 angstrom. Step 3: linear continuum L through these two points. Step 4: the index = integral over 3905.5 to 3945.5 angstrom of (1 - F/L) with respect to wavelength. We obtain 2.8 angstrom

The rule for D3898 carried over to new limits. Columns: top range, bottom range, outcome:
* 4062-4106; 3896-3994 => 1.05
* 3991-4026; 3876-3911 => 1.02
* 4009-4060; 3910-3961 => 1.02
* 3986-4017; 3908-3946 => 1.05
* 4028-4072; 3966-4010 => 0.97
